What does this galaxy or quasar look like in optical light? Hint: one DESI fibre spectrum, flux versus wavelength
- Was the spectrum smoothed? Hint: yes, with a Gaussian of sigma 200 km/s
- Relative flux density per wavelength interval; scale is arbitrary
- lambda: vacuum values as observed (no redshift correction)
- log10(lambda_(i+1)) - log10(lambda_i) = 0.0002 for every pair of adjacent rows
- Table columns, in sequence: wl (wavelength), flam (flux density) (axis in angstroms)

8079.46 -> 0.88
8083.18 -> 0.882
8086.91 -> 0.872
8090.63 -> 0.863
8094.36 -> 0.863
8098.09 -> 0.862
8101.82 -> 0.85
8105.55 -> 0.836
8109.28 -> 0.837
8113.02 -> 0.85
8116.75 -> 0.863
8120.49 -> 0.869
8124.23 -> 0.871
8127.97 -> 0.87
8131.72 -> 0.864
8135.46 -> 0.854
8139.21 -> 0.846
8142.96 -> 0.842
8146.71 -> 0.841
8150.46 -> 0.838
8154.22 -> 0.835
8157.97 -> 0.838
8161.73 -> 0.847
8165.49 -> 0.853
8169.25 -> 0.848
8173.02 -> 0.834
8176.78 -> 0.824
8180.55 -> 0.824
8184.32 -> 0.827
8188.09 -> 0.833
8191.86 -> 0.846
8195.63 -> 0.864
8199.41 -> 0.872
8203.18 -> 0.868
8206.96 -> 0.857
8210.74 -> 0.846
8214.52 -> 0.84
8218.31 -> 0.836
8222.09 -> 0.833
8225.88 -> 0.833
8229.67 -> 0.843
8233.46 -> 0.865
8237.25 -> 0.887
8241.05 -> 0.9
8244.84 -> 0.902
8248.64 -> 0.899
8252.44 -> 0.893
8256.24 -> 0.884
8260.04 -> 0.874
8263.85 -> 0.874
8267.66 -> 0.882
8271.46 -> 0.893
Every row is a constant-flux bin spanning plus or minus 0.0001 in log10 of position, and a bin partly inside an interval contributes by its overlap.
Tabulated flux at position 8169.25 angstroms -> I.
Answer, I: 0.848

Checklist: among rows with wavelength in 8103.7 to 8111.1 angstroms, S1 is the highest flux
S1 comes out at 0.837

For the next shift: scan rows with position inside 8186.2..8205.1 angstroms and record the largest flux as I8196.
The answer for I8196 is 0.872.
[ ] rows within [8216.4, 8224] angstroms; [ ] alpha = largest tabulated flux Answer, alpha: 0.836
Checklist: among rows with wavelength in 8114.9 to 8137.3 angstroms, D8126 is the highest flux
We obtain 0.871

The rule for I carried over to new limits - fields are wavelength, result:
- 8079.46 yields 0.88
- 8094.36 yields 0.863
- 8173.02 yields 0.834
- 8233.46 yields 0.865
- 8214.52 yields 0.84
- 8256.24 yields 0.884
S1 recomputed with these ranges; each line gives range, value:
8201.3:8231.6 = 0.868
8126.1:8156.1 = 0.87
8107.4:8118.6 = 0.863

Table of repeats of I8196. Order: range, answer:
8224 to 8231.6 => 0.843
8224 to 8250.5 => 0.902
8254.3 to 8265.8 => 0.884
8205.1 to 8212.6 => 0.857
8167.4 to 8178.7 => 0.848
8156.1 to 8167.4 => 0.853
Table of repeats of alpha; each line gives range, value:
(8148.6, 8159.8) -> 0.838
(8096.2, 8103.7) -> 0.862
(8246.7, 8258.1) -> 0.899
